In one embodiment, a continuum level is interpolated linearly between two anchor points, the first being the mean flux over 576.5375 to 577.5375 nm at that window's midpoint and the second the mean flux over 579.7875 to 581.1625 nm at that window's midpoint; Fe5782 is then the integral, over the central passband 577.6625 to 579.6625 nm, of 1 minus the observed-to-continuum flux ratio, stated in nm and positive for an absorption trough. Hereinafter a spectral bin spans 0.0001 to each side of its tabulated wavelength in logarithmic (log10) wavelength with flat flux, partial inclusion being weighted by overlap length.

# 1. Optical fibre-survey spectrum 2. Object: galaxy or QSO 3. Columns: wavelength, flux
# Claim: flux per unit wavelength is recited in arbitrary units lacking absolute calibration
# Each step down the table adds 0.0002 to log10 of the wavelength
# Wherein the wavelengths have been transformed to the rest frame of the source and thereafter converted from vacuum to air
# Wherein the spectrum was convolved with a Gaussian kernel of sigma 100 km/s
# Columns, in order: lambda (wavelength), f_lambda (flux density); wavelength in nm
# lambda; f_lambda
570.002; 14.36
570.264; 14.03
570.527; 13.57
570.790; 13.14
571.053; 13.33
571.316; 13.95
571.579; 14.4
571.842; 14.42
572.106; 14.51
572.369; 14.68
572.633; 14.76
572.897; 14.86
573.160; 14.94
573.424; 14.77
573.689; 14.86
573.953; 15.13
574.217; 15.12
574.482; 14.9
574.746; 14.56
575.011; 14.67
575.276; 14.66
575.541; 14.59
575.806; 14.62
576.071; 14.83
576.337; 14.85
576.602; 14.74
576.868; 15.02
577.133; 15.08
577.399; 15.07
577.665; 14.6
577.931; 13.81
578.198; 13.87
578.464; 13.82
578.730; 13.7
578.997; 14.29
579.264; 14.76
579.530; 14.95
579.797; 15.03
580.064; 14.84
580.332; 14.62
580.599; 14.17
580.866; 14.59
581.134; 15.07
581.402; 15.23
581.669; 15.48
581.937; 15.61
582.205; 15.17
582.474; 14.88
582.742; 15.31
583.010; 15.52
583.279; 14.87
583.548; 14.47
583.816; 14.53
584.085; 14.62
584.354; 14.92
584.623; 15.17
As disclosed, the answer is 0.09 nm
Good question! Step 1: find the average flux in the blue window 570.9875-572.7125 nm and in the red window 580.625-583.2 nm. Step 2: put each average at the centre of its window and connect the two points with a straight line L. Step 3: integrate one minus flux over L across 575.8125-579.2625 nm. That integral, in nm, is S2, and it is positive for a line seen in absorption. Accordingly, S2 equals 0.070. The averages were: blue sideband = 14.3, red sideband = 15.2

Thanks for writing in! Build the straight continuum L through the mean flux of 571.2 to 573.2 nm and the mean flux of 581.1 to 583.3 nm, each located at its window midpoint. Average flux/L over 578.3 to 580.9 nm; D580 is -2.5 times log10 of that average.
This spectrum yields 0.045 mag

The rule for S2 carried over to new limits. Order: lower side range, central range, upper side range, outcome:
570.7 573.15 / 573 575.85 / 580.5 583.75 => -0.067 nm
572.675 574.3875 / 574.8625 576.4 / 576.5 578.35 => 0.005 nm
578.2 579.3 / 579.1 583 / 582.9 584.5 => -0.158 nm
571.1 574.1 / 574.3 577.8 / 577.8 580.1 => -0.079 nm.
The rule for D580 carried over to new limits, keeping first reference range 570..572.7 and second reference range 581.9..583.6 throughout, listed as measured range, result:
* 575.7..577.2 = -0.02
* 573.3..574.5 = -0.05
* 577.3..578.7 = 0.04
